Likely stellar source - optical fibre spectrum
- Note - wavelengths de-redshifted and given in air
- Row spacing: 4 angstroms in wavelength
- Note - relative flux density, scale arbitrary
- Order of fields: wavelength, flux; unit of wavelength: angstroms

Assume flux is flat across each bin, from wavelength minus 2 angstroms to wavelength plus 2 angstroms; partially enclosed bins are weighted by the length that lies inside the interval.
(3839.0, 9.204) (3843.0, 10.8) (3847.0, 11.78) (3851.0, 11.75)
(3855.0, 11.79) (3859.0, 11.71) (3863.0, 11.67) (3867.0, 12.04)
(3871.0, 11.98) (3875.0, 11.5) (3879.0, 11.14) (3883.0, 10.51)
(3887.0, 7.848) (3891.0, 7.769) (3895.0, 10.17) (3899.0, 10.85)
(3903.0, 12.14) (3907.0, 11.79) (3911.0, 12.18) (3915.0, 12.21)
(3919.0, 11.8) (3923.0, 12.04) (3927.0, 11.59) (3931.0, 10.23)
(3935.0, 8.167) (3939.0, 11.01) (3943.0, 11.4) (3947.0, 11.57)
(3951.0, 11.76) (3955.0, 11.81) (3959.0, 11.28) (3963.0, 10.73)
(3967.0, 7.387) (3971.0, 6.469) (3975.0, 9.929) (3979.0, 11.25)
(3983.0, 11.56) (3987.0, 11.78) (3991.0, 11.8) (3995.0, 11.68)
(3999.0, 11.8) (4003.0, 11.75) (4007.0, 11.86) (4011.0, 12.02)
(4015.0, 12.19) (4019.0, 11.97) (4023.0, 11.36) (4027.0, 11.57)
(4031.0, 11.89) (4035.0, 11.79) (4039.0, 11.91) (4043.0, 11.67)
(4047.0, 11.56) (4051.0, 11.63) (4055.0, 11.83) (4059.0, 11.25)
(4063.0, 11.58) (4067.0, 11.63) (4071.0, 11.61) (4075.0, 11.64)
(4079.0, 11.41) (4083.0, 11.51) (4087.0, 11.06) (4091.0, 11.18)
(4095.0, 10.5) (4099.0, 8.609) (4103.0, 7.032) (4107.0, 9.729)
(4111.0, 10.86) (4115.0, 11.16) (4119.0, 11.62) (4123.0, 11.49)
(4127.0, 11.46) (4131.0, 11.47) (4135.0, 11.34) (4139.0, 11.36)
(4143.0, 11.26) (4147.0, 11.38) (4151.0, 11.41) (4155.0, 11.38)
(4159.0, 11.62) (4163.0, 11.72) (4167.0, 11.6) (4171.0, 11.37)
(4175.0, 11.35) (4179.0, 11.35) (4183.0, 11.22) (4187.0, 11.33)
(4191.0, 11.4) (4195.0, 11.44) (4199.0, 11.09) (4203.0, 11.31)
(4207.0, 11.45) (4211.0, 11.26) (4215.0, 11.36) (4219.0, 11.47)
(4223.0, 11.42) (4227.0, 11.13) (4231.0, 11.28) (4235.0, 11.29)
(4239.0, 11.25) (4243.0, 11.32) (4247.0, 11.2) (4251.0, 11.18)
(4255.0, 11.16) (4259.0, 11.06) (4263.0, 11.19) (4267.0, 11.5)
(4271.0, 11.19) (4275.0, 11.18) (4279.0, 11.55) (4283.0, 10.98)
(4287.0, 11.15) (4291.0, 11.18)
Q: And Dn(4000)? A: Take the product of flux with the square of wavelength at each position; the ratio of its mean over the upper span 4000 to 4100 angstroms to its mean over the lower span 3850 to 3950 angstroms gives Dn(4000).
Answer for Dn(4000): 1.1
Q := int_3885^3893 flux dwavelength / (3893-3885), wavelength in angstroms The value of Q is 7.81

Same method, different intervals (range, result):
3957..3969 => 9.8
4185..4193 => 11.4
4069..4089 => 11.4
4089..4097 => 10.8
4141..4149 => 11.3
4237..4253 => 11.2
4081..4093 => 11.2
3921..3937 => 10.5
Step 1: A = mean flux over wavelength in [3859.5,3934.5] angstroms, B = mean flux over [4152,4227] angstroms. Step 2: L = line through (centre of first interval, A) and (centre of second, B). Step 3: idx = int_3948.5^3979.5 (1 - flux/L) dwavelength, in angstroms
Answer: 3.0 angstroms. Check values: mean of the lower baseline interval 11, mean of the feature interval 10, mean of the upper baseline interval 11.4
